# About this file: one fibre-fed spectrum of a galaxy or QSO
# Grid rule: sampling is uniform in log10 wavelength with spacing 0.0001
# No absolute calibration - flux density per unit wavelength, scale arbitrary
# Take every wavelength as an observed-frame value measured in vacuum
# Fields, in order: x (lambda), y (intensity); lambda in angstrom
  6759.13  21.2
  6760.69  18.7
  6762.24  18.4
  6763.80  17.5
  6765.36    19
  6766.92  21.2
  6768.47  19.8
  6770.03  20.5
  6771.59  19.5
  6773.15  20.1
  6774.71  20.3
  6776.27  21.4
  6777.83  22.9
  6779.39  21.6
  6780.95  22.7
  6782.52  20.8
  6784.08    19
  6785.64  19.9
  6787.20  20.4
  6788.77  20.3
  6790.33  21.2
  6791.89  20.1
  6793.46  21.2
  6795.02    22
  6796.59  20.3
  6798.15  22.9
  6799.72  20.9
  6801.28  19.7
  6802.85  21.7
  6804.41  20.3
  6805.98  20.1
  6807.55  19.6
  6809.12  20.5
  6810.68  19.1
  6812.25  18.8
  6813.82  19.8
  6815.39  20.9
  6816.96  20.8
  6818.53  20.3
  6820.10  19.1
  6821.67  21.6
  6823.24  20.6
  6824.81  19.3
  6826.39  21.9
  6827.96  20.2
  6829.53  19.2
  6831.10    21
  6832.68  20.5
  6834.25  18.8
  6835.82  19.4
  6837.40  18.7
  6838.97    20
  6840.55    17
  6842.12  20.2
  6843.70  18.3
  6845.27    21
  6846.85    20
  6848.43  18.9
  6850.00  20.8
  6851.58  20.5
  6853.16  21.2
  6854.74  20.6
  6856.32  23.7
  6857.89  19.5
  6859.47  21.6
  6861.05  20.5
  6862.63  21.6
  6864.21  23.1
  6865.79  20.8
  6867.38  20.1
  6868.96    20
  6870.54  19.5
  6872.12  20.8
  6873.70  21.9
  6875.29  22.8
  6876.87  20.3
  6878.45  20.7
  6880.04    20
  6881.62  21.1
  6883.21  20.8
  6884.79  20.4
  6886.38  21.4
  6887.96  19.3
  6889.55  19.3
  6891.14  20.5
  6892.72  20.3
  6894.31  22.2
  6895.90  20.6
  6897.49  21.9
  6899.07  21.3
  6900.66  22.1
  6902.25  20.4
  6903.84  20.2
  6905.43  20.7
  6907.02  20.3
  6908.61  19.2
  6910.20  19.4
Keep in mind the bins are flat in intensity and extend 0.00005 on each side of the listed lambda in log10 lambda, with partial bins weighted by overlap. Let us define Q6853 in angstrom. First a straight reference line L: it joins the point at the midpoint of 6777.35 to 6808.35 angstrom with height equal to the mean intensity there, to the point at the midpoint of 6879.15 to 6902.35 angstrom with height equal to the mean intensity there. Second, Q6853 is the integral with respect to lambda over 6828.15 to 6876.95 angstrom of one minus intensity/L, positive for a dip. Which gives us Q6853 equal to 0.97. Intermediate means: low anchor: 20.9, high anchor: 20.8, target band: 20.4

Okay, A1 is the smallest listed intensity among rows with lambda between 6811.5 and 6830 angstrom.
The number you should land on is 18.8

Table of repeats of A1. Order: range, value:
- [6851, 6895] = 19.3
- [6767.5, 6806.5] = 19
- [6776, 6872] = 17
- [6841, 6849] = 18.3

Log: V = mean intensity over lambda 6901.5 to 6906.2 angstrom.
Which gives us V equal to 20.4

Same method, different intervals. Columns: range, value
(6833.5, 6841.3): 18.8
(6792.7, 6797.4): 21.2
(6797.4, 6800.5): 21.9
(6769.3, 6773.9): 20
